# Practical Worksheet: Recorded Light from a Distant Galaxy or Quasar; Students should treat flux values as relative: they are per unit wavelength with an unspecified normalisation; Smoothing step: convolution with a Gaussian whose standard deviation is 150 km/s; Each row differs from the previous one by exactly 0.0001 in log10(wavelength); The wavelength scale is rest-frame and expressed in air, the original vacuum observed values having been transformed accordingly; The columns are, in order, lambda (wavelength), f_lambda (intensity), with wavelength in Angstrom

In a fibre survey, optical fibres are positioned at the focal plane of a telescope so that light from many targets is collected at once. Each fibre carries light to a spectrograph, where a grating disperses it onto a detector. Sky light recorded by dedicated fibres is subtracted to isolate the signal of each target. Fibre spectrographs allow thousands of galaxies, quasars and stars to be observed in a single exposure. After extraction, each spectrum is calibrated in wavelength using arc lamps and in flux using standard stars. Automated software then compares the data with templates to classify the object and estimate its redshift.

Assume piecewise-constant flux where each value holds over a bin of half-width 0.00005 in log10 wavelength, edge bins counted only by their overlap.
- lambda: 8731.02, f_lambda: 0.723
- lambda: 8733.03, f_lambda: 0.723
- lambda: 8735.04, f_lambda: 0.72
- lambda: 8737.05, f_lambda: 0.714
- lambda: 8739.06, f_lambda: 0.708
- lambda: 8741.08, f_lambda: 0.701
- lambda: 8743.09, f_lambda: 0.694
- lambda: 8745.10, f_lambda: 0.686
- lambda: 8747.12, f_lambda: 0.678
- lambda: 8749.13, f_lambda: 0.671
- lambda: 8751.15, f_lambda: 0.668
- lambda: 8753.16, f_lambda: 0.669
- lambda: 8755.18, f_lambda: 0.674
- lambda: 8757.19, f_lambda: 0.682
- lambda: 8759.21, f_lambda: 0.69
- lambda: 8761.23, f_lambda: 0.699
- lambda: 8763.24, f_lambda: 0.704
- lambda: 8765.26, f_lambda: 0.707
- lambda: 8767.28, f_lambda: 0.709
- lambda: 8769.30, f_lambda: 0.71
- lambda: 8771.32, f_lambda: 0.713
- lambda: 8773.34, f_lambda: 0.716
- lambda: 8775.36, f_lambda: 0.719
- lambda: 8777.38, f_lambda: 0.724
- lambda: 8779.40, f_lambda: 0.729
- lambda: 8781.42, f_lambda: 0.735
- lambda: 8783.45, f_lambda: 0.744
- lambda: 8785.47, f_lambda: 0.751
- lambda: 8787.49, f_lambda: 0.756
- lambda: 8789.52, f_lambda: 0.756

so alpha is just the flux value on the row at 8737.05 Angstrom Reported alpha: 0.714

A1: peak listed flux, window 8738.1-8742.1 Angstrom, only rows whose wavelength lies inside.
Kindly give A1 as 0.708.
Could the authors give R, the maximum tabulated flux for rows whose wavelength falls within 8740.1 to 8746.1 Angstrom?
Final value 0.701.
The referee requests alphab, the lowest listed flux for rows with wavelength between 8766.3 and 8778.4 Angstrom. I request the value 0.709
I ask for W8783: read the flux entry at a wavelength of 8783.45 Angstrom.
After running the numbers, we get 0.744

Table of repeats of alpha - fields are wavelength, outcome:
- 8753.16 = 0.669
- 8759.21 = 0.69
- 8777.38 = 0.724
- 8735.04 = 0.72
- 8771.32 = 0.713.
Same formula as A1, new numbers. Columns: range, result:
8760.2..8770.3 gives 0.71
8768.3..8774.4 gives 0.716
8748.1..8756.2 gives 0.674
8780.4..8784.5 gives 0.744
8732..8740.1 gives 0.723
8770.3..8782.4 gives 0.735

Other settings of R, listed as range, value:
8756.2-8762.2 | 0.699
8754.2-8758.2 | 0.682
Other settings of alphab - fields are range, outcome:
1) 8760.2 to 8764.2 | 0.699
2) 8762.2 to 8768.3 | 0.704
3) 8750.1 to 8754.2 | 0.668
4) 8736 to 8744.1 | 0.694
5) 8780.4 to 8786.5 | 0.735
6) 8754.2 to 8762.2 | 0.674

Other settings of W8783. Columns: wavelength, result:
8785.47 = 0.751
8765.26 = 0.707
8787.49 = 0.756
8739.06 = 0.708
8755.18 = 0.674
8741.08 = 0.701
